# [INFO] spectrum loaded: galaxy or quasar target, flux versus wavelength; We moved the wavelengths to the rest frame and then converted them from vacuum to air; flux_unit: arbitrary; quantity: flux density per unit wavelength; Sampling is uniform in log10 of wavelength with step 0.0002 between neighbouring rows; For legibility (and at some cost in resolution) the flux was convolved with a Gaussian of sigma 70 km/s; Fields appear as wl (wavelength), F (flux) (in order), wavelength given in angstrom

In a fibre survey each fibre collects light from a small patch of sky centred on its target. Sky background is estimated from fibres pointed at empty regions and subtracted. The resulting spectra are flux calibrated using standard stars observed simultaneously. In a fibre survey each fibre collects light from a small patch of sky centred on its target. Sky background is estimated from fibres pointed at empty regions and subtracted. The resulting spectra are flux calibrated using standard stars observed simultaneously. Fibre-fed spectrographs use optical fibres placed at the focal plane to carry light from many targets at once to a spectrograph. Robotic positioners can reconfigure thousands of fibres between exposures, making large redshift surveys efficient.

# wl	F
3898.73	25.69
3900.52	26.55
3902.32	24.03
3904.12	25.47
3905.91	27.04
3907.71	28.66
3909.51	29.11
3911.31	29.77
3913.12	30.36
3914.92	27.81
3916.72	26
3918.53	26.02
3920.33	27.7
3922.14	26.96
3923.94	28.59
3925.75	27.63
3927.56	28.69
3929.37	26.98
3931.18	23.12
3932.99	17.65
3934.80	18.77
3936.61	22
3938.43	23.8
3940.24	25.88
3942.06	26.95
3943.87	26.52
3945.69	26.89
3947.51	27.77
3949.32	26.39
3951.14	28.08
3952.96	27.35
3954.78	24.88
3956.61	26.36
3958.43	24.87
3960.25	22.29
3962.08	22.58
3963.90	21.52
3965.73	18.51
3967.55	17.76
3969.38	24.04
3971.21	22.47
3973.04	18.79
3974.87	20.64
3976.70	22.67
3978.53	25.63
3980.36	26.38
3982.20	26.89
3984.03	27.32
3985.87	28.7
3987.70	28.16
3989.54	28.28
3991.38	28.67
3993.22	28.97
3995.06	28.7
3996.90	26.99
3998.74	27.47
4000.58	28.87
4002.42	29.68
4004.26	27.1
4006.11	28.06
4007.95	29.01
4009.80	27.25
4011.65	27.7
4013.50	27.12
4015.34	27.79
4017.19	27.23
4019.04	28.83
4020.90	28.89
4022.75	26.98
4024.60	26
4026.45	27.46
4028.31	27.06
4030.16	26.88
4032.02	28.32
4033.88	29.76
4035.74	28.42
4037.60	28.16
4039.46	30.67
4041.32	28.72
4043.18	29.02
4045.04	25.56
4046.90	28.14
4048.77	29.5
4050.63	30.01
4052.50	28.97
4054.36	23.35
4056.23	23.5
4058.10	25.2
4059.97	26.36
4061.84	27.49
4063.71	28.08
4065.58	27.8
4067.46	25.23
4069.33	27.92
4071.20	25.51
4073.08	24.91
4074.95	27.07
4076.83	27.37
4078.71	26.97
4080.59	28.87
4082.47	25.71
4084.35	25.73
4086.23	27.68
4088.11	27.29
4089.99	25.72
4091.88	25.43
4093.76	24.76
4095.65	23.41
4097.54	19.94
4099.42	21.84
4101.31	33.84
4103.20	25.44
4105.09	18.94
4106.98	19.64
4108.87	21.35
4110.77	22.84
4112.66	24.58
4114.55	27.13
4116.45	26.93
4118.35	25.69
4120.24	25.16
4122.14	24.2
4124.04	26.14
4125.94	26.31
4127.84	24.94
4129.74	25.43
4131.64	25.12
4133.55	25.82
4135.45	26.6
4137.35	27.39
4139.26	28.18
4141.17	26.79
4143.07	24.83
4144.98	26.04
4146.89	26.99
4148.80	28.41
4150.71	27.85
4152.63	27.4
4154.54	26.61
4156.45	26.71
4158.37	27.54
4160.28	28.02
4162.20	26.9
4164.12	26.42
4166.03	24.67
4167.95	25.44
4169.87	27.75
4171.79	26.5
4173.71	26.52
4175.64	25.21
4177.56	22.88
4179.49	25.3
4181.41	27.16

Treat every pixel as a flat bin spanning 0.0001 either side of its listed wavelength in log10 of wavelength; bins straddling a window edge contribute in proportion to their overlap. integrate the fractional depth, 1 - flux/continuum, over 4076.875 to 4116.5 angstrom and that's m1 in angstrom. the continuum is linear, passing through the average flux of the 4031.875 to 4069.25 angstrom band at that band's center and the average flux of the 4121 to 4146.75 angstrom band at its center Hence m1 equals 2.6 angstrom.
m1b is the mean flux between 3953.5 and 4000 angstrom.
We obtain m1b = 24.8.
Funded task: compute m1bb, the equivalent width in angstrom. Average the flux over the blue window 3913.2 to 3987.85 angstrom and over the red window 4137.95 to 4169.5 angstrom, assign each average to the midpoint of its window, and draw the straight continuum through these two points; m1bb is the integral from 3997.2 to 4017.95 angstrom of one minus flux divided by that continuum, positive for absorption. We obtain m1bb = -2.0 angstrom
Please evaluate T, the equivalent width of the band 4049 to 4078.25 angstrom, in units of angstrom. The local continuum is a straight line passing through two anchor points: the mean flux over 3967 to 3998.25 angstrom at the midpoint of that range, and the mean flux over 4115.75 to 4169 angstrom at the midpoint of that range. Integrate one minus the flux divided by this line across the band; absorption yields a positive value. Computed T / -0.8 angstrom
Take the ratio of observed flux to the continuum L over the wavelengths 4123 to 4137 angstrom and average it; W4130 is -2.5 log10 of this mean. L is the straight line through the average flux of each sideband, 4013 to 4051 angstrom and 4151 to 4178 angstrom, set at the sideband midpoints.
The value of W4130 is 0.042 mag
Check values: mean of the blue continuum 28.1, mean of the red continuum 26.4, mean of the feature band 25.8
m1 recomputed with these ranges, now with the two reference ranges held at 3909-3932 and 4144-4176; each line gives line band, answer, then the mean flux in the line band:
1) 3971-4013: 0.8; 26.8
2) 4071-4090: 0.2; 26.7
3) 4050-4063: 0.4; 26.4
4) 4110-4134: 1.3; 25.4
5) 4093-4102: 0.8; 24.5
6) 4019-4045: -0.9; 28.1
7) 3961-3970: 2.2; 20.8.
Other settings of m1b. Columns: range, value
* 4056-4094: 26.5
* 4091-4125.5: 24.3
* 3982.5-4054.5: 28.1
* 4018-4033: 27.5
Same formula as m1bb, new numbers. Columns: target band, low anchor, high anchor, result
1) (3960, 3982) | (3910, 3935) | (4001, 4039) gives 4.1 angstrom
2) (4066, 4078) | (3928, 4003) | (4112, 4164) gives -0.2 angstrom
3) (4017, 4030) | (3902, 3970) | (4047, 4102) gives -0.7 angstrom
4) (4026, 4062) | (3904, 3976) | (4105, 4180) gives -3.1 angstrom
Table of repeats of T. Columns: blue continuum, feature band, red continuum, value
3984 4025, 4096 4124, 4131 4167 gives 3.0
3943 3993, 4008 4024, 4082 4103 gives -1.7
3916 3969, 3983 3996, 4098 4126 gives -1.9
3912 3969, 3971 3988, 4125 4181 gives 0.4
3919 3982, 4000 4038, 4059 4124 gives -4.6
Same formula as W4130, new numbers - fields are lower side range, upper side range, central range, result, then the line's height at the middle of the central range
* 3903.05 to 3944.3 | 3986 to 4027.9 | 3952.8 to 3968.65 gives 0.19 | 27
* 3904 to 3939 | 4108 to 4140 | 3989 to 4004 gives -0.10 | 25.9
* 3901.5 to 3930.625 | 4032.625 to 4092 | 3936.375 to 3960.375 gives 0.06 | 27.4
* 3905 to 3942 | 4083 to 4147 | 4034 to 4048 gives -0.12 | 25.6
